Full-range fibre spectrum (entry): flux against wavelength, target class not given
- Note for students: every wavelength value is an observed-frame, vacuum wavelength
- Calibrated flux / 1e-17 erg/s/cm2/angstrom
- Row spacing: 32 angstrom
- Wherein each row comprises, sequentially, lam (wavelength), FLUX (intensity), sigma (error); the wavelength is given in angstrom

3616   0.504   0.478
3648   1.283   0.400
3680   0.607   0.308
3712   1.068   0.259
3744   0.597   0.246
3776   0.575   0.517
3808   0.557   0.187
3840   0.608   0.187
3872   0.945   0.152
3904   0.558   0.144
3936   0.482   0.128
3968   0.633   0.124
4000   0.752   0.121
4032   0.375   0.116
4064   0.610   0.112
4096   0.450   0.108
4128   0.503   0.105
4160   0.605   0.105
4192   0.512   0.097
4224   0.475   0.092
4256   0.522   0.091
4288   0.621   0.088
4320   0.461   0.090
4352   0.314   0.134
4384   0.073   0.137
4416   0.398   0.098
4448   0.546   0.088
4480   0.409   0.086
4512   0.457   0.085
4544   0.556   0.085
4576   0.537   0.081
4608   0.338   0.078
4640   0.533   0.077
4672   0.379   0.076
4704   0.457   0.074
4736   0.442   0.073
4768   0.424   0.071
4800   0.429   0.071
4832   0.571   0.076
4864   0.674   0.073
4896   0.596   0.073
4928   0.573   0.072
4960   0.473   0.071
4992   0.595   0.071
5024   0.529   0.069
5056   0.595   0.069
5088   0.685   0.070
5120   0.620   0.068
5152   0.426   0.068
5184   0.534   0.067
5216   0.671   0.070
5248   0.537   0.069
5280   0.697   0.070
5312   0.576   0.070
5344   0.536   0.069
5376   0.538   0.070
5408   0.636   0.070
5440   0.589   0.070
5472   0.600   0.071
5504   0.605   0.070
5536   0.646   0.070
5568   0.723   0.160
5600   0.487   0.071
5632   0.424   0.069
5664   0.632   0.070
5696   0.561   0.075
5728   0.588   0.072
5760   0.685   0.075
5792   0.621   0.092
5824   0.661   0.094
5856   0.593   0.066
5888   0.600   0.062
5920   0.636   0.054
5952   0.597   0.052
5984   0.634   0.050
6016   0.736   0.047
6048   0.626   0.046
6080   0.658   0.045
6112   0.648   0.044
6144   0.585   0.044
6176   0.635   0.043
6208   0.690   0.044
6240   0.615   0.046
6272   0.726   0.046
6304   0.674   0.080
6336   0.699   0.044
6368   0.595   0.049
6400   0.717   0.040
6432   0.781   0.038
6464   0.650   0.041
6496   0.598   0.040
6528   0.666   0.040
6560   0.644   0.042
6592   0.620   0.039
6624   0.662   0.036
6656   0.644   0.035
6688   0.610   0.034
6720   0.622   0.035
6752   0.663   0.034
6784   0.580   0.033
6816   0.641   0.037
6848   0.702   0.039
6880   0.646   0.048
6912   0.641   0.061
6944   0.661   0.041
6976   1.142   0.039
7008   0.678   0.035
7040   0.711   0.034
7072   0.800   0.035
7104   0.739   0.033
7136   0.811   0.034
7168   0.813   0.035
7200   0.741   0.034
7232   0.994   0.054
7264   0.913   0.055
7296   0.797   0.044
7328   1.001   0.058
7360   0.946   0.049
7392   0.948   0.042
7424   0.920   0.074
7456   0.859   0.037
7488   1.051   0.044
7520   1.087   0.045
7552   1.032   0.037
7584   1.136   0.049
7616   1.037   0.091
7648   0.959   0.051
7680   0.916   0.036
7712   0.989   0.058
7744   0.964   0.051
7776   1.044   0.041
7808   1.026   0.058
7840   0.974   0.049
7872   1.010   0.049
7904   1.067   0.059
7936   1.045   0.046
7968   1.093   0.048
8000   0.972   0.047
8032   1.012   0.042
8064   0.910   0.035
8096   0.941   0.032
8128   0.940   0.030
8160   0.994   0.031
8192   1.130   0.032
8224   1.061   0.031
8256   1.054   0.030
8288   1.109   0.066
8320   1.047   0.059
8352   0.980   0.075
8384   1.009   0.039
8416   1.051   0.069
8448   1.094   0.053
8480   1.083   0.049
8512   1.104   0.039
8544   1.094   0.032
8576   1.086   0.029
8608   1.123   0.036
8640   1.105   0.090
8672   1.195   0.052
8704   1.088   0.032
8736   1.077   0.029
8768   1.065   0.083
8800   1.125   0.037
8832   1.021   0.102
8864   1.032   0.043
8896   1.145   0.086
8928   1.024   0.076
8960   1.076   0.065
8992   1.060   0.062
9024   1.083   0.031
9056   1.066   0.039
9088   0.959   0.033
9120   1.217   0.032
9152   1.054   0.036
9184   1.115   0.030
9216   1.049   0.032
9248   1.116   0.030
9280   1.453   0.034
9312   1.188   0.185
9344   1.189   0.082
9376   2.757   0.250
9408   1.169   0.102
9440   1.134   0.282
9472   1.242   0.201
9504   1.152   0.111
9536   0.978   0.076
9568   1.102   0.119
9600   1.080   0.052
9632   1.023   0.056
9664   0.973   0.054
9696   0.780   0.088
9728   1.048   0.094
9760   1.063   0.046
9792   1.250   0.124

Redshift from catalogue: 0.873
